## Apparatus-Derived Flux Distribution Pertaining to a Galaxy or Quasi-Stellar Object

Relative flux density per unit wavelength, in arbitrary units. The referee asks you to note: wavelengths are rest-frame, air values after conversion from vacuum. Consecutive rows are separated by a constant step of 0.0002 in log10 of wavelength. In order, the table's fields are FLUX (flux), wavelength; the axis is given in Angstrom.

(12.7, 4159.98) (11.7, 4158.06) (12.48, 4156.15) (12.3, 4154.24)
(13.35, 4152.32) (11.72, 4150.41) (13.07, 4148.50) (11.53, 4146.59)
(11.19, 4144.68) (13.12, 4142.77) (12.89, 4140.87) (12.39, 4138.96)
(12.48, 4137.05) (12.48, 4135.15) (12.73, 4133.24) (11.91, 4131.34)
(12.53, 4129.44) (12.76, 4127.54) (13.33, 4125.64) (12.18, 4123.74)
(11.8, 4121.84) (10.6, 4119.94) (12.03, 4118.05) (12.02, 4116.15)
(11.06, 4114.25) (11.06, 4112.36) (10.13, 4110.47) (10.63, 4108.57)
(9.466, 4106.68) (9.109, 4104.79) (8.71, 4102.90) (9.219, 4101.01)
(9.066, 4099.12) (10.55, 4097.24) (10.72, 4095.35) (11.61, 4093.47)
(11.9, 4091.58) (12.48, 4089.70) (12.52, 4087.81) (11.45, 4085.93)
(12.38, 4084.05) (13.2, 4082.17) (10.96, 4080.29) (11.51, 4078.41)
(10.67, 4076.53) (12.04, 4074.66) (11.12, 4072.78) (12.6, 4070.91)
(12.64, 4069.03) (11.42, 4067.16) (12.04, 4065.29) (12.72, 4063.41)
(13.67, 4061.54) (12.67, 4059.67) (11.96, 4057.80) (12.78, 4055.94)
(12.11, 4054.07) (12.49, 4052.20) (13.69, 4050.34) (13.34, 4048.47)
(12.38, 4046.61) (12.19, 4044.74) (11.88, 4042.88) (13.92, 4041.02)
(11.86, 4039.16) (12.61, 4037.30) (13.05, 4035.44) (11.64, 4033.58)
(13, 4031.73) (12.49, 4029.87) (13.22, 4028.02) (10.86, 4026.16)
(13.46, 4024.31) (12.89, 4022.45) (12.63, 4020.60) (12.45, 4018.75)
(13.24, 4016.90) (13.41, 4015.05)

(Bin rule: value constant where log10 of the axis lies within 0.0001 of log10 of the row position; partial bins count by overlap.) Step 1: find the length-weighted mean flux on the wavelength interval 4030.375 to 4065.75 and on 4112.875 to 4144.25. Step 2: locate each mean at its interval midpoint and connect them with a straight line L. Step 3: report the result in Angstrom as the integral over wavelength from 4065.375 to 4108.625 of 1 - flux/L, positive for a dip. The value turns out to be 4.5 Angstrom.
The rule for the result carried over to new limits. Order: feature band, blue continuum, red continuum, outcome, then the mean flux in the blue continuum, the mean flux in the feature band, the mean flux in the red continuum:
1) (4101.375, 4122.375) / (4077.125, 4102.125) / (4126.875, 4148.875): 2.3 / 11.3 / 10.5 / 12.4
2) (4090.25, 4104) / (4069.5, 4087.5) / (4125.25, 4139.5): 2.0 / 11.8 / 10.3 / 12.6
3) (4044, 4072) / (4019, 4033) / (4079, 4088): -0.6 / 12.6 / 12.6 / 12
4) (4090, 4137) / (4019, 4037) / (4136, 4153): 4.7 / 12.6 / 11.2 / 12.4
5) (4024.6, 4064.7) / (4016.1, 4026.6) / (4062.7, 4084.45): -0.9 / 12.7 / 12.6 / 11.9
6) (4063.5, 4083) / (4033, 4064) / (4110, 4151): 1.0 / 12.7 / 11.8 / 12.1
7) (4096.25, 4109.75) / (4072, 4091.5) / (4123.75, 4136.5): 2.9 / 11.8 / 9.55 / 12.6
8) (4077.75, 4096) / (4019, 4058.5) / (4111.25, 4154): 0.7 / 12.6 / 11.9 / 12.2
